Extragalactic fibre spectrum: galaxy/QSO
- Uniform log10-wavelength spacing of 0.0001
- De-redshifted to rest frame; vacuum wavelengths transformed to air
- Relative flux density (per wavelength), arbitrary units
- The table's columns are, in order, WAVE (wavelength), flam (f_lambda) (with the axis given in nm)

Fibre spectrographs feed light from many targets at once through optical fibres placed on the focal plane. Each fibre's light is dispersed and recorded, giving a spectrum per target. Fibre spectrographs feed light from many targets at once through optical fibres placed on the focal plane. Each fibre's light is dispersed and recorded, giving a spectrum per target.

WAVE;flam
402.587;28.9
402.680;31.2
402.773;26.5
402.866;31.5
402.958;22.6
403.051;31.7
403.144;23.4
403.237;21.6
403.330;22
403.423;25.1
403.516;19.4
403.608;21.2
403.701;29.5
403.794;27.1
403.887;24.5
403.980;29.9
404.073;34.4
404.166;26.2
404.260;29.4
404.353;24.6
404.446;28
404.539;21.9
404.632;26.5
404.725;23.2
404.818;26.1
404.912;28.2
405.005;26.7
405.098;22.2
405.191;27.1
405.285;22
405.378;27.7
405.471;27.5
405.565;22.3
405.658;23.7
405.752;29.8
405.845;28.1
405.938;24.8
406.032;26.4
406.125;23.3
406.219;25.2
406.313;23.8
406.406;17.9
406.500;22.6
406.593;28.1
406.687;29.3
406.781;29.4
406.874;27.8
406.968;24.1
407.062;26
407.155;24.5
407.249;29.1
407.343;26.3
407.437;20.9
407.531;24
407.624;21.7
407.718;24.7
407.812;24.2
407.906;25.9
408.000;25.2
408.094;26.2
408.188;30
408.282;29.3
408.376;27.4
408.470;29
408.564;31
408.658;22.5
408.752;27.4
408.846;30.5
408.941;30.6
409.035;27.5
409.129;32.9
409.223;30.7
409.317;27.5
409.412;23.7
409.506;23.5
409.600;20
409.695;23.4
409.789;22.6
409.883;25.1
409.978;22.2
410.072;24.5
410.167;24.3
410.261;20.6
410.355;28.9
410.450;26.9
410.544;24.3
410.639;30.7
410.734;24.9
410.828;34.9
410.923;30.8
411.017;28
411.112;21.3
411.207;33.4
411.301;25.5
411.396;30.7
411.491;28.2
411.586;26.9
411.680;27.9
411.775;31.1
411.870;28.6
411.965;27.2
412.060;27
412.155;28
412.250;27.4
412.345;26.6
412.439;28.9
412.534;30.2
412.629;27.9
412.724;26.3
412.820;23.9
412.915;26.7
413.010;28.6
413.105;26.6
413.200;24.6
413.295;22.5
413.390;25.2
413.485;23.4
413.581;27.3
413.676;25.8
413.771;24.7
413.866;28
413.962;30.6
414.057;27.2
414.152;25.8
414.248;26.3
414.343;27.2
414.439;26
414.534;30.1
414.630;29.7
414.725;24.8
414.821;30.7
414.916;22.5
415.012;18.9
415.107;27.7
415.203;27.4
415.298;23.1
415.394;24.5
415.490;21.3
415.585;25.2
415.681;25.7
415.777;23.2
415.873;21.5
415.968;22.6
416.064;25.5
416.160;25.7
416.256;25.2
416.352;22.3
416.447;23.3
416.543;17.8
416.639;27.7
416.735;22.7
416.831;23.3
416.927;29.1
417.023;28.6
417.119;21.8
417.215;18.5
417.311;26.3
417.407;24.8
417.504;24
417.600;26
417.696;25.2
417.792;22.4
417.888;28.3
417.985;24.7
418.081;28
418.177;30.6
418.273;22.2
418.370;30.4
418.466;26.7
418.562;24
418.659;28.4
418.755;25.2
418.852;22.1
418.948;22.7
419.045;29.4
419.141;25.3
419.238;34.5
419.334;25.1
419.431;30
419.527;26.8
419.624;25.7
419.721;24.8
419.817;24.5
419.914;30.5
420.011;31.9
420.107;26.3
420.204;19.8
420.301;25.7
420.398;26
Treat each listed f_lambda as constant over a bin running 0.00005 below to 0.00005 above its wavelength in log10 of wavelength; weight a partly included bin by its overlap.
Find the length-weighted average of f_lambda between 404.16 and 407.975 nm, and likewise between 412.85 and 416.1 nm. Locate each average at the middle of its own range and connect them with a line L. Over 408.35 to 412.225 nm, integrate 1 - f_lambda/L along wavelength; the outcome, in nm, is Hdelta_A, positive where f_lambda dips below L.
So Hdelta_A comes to -0.25 nm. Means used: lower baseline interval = 25.4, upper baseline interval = 25.6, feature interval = 27.1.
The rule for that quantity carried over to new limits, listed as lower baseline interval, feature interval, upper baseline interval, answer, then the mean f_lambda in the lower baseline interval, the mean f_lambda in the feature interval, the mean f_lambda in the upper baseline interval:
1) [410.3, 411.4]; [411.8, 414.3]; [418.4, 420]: 0.095 nm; 28.2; 26.8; 26.8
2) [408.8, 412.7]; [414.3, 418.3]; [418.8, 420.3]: 0.283 nm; 27.2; 24.9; 26.6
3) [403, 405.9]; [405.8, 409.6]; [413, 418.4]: -0.086 nm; 25.8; 26.3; 25.3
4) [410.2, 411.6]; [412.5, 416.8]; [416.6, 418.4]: 0.170 nm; 27.7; 25.4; 25.4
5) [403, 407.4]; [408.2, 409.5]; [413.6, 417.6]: -0.145 nm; 25.7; 28.3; 25.1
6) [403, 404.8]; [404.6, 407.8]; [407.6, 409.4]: 0.163 nm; 25.8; 25.3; 27.6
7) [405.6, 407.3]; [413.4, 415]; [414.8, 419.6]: -0.085 nm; 25.8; 26.7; 25.2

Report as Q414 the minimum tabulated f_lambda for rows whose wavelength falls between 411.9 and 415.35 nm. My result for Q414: 18.9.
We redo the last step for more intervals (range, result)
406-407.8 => 17.9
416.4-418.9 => 17.8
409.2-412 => 20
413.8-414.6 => 25.8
